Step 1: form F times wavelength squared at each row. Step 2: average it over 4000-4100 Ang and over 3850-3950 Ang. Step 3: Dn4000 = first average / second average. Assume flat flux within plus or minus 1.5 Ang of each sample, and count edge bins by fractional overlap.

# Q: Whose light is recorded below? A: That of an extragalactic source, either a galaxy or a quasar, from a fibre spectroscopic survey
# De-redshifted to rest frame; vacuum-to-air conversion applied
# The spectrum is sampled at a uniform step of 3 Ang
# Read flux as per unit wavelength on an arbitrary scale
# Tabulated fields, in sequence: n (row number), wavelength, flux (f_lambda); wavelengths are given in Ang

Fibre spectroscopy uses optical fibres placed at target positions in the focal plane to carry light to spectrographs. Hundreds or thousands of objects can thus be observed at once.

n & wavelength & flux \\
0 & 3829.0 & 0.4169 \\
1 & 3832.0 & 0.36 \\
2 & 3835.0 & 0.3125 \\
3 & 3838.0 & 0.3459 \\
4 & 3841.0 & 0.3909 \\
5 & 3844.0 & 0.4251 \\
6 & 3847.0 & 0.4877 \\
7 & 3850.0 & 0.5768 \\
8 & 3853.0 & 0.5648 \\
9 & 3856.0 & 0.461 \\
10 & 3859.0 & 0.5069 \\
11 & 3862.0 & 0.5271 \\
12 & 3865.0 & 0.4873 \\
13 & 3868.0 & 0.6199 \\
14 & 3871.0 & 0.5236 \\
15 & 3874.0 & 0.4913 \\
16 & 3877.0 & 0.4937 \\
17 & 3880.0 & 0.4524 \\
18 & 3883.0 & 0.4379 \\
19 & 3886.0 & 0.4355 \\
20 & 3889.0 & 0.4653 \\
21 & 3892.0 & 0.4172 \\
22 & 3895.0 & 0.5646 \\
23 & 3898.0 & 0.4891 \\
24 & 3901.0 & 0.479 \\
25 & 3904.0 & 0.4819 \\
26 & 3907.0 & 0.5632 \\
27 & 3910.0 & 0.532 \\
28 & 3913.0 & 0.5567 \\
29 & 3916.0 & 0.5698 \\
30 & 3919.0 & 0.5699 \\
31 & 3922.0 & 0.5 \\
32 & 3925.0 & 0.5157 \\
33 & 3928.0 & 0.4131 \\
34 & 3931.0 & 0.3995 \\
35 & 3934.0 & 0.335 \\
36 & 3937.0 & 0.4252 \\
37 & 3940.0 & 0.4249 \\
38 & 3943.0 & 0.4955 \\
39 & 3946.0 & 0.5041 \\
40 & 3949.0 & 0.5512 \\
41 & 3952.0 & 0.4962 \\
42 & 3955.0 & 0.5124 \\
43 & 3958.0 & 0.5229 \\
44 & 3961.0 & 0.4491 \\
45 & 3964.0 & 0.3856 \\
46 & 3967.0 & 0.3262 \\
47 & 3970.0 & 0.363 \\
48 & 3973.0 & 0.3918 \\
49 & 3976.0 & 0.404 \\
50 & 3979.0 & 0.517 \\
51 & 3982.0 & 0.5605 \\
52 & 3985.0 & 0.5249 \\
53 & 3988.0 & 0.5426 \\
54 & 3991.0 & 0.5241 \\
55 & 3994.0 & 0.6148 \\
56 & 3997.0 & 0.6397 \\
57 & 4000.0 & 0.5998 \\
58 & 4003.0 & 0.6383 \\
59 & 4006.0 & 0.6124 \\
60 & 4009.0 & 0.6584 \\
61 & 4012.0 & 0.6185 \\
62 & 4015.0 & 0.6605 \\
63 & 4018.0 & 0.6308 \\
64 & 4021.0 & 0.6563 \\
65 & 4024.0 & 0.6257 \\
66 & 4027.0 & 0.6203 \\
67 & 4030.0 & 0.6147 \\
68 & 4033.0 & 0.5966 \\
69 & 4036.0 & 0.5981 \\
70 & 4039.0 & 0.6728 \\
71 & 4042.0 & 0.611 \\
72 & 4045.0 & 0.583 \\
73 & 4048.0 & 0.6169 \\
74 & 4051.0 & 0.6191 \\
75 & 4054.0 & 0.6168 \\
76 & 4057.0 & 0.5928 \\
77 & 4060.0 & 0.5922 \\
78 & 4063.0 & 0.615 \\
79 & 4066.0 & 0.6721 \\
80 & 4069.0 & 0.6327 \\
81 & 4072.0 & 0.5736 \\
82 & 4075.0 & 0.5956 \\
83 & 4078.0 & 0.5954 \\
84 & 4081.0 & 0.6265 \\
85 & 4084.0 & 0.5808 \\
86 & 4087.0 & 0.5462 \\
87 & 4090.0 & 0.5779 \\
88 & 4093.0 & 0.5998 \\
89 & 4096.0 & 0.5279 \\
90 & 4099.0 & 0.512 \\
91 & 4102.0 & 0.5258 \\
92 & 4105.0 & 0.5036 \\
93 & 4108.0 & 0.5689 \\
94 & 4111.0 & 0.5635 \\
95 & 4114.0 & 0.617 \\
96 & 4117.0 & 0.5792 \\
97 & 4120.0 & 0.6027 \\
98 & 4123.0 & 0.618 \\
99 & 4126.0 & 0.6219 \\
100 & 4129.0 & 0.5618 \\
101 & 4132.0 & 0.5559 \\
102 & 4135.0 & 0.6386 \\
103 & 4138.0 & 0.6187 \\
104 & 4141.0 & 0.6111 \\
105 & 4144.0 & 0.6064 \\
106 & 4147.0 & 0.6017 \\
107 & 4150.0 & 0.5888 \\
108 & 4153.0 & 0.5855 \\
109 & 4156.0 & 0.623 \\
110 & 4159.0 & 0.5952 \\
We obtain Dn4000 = 1.3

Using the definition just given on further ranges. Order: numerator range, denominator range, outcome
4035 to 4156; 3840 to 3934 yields 1.33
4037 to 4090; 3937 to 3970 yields 1.39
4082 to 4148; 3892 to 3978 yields 1.35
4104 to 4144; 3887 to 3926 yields 1.28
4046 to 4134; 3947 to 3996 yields 1.29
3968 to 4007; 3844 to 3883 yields 1.11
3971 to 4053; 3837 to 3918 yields 1.27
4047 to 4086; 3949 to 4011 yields 1.23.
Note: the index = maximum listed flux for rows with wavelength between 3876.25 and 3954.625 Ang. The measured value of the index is 0.5699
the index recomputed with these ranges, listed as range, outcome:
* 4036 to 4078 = 0.6728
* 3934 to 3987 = 0.5605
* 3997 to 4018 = 0.6605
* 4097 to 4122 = 0.617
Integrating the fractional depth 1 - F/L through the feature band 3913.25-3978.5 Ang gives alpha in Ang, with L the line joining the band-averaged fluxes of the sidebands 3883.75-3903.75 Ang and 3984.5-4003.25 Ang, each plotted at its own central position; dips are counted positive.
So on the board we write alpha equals 8.7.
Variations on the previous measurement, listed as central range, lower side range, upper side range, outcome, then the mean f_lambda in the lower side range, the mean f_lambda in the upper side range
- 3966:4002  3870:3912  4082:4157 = 1.5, 0.488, 0.581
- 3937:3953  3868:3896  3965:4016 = 0.8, 0.482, 0.538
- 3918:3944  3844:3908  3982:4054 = 4.4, 0.499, 0.611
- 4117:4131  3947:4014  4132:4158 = 0.0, 0.522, 0.606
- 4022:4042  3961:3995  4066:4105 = -3.9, 0.466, 0.576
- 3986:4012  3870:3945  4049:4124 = -3.3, 0.481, 0.586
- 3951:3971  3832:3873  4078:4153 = 3.2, 0.475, 0.582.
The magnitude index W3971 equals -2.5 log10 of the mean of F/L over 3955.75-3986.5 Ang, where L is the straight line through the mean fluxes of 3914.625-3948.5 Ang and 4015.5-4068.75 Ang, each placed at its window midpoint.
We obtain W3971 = 0.18 mag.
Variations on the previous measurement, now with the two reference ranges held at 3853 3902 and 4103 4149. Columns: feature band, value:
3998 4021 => -0.16 mag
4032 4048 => -0.10 mag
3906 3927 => -0.07 mag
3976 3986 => 0.04 mag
